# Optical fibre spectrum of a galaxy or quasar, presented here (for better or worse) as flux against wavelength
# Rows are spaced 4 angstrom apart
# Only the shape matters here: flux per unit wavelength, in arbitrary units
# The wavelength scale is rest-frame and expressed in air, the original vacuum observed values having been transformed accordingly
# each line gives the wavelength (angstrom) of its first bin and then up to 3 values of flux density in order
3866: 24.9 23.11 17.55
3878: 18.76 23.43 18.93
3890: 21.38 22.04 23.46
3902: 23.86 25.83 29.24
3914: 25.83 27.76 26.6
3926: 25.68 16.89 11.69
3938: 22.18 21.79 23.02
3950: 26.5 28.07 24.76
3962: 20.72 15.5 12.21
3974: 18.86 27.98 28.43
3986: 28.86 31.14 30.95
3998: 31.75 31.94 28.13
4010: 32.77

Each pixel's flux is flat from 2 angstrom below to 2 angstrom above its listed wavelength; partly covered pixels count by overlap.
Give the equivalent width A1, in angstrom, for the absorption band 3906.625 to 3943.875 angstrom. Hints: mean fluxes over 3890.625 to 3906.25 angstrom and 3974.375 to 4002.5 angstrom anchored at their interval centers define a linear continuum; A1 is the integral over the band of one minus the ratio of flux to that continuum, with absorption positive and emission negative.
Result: 2.7 angstrom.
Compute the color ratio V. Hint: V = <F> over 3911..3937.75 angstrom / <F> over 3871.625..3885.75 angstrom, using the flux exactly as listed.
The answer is 1.14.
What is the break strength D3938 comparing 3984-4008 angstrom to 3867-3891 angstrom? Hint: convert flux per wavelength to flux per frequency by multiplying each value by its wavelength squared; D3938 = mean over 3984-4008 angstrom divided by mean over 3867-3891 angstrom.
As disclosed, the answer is 1.56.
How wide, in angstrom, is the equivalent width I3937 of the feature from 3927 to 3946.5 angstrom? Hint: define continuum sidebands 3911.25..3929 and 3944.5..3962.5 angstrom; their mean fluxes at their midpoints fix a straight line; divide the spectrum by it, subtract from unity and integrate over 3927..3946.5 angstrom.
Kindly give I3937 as 4.9 angstrom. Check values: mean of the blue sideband 26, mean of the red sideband 25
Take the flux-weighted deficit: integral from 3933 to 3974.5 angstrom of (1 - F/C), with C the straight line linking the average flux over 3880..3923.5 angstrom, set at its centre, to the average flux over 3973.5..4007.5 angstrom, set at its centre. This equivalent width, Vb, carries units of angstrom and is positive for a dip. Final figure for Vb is 9.72 angstrom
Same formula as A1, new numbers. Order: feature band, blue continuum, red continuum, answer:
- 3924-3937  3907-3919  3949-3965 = 3.89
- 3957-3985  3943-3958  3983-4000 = 6.71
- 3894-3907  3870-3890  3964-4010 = -1.56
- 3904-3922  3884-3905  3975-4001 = -2.68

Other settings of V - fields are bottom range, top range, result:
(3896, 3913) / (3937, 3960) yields 0.96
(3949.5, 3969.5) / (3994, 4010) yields 1.40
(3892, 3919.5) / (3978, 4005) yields 1.19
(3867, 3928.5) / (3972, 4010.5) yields 1.23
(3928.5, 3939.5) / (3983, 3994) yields 1.80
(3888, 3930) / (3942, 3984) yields 0.91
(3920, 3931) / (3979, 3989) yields 1.22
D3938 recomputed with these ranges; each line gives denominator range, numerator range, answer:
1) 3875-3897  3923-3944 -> 0.98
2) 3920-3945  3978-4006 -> 1.49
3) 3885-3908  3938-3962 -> 1.10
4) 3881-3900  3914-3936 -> 1.03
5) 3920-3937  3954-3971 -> 0.99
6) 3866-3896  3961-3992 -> 1.15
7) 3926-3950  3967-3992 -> 1.22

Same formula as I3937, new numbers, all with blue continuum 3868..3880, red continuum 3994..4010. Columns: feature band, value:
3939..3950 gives 1.2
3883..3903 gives -0.4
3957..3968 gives 3.0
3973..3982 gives 1.2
